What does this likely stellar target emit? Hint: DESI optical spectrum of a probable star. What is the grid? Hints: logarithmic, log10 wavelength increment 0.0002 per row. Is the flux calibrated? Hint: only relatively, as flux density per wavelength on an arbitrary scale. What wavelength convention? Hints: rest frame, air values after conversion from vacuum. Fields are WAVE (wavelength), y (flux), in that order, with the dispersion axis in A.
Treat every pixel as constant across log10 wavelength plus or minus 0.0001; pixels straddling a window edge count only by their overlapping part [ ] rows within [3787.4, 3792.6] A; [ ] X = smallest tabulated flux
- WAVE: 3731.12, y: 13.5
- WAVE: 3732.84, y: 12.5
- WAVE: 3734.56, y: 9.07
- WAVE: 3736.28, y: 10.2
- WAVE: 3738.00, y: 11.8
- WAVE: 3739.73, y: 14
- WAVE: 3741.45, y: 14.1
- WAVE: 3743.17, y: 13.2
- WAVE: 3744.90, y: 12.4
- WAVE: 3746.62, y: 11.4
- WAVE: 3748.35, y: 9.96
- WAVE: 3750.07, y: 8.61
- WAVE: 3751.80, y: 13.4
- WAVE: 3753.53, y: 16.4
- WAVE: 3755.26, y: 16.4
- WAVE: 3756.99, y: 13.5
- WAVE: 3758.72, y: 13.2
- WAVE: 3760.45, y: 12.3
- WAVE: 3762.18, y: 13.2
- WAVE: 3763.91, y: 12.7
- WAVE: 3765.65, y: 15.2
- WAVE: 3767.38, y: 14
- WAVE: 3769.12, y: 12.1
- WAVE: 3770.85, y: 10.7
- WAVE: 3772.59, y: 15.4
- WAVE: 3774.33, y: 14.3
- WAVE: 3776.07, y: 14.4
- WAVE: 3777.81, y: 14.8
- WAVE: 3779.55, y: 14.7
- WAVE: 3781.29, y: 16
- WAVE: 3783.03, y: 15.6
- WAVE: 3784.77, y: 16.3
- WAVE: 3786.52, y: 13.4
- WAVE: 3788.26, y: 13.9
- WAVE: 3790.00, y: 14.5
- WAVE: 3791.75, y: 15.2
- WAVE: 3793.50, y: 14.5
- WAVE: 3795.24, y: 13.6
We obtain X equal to 13.9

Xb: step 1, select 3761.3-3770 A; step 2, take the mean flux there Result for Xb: 13.4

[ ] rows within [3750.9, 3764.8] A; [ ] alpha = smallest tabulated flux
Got 12.3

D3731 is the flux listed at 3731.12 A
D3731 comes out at 13.5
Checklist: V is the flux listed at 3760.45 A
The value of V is 12.3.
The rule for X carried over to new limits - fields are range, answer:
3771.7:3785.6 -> 14.3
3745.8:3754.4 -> 8.61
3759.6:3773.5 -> 10.7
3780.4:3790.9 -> 13.4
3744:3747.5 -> 11.4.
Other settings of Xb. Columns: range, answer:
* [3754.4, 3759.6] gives 14.4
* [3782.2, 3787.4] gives 15.1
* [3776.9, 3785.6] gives 15.5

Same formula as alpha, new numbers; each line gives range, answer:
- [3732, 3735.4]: 9.07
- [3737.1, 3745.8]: 11.8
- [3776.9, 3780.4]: 14.7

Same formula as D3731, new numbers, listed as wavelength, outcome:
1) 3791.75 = 15.2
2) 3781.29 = 16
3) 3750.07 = 8.61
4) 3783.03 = 15.6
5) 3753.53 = 16.4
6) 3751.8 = 13.4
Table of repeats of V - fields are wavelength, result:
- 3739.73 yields 14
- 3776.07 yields 14.4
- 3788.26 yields 13.9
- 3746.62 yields 11.4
